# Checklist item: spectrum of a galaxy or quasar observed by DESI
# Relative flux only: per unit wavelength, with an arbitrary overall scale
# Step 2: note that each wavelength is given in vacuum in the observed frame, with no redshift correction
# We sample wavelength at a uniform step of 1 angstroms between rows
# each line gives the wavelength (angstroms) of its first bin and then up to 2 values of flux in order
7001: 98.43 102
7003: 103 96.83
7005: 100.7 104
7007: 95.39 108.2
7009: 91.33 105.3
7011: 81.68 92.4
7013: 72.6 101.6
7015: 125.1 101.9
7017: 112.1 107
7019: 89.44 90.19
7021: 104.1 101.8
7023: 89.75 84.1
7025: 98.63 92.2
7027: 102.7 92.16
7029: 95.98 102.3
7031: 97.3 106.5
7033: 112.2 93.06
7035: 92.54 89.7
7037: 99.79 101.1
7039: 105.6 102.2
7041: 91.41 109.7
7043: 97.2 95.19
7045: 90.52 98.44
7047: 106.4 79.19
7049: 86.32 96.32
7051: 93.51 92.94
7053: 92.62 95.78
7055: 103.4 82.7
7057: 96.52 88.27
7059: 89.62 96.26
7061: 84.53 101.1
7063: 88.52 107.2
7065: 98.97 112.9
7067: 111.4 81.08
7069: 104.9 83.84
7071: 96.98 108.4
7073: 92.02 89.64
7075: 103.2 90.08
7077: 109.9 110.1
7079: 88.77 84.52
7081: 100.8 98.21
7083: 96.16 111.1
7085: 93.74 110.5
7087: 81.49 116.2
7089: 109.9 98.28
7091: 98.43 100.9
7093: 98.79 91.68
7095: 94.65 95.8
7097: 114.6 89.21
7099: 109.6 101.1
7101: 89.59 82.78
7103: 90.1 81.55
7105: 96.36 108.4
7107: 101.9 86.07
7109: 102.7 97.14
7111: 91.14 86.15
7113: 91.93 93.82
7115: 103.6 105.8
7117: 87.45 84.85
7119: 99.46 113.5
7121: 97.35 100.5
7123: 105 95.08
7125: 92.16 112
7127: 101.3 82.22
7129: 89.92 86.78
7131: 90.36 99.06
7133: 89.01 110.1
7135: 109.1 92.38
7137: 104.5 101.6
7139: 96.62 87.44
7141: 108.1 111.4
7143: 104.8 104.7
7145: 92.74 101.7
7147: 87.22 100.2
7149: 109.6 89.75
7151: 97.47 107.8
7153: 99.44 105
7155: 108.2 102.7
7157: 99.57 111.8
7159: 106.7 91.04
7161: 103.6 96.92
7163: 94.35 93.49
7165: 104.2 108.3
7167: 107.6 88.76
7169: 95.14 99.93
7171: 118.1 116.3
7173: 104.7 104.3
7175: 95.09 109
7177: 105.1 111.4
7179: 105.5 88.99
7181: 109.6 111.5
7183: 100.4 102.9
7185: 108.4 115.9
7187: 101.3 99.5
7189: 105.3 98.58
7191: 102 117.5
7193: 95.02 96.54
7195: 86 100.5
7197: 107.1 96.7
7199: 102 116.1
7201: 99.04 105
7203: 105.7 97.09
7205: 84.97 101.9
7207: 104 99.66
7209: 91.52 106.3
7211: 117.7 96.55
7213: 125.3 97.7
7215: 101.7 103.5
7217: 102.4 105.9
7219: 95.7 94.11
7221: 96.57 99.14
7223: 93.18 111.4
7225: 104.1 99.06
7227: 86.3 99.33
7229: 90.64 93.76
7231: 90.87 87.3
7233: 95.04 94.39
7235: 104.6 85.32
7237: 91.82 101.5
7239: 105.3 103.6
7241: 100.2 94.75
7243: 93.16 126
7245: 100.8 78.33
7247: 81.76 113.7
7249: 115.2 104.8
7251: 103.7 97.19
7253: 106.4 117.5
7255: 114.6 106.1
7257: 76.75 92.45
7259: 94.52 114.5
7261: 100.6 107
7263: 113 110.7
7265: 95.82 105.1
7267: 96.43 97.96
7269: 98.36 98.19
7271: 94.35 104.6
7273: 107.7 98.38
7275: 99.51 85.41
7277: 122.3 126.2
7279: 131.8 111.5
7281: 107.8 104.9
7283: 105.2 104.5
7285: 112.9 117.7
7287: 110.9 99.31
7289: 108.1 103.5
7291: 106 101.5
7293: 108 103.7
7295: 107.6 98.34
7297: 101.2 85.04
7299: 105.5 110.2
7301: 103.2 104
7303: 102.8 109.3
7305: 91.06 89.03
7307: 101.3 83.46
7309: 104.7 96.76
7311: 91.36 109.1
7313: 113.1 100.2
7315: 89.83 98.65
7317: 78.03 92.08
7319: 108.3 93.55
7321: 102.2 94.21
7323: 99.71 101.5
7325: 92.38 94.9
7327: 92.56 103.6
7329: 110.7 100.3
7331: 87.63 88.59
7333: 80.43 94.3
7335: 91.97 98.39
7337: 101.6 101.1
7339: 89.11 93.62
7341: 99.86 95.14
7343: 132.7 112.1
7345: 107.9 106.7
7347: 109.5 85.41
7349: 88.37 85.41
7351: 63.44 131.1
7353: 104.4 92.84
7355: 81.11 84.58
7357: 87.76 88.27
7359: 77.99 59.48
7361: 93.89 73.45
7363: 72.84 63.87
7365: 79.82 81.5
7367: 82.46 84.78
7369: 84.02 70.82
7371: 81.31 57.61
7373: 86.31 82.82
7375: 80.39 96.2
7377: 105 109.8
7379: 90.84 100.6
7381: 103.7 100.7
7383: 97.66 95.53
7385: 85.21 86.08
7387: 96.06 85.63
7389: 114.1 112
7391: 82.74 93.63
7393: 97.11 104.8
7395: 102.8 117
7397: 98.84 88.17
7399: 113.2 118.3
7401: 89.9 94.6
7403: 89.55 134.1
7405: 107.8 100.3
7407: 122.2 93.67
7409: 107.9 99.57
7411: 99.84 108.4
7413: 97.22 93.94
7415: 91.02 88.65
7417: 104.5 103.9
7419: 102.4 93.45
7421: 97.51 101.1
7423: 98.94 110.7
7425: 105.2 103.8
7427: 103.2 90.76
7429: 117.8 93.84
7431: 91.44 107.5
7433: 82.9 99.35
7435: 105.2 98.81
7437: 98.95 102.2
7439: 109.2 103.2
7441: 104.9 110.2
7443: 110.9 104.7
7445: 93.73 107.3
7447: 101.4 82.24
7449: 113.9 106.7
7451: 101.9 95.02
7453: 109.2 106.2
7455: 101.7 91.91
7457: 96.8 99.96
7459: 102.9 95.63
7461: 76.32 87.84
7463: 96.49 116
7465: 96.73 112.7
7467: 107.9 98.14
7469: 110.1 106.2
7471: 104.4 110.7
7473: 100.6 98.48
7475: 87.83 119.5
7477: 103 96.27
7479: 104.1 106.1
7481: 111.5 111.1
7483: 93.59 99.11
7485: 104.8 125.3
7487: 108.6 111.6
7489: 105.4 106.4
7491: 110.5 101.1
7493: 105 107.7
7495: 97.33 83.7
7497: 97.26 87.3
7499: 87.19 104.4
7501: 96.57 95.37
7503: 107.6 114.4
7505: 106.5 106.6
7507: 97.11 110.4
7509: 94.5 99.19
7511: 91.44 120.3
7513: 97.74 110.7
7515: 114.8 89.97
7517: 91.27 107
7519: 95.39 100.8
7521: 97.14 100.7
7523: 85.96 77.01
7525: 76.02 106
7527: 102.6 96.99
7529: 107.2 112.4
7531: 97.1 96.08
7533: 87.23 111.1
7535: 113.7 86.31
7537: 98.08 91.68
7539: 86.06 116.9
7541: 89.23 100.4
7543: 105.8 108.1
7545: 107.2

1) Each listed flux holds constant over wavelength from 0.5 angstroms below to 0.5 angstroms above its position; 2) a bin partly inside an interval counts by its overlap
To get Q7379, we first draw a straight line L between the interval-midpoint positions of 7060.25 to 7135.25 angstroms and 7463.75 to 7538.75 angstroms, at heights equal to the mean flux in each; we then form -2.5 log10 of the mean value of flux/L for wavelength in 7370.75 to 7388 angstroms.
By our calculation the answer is 0.10 mag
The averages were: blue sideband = 97.5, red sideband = 102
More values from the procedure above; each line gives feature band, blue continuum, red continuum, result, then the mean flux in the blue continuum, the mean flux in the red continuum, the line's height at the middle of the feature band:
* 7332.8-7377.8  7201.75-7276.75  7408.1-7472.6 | 0.13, 100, 101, 101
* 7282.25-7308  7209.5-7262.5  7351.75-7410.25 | -0.06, 100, 93.4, 97.5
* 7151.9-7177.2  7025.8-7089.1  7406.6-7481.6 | -0.05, 97.3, 102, 98.5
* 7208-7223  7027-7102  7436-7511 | -0.03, 97.5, 102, 99.3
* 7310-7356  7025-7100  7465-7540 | 0.03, 97.7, 101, 100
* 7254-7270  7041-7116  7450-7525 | -0.03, 96.7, 101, 98.8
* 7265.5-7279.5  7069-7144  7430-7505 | -0.05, 97.8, 102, 99.7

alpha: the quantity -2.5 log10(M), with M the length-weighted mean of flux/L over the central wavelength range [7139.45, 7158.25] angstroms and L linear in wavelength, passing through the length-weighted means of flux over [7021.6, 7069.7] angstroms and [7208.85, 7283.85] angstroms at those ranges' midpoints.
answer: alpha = -0.02 mag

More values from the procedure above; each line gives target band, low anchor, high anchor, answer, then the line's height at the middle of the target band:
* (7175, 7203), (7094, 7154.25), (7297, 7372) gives -0.08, 96.4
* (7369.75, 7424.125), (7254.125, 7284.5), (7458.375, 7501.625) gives 0.05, 103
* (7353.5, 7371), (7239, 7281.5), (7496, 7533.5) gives 0.26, 102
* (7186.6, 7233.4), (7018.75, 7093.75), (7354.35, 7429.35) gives -0.05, 96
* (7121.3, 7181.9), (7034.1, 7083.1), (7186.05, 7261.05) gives -0.02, 98.6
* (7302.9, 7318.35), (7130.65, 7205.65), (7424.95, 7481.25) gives 0.05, 102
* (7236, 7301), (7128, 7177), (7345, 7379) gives -0.12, 92.7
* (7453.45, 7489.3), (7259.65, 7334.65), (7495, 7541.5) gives -0.04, 99.4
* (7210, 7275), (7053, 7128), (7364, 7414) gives -0.04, 96.5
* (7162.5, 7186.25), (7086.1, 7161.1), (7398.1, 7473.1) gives -0.05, 99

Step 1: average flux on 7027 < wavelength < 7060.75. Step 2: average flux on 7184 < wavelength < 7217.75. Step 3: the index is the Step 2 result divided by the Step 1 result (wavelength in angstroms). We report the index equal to 1.07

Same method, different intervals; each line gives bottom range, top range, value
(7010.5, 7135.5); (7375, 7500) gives 1.04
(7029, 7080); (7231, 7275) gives 1.04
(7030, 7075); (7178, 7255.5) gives 1.05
